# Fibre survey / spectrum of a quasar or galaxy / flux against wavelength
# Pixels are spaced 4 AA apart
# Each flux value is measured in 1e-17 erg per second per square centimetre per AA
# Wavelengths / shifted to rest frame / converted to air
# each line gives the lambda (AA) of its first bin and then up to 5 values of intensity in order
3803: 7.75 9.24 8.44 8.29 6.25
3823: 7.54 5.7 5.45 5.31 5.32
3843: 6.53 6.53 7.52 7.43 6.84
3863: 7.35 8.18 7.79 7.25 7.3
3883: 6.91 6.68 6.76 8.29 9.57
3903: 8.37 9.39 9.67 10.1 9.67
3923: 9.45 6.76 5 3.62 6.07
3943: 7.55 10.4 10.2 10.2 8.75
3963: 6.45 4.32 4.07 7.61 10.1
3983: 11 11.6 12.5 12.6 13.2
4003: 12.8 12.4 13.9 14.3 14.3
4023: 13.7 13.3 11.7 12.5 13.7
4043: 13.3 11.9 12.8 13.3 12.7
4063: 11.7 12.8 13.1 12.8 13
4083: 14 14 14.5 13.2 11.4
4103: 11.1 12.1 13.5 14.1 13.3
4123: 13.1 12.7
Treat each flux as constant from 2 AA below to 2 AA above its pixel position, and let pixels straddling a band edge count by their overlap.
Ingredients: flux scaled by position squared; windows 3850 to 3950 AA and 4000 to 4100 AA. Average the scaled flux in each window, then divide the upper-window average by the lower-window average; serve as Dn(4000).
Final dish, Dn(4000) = 1.81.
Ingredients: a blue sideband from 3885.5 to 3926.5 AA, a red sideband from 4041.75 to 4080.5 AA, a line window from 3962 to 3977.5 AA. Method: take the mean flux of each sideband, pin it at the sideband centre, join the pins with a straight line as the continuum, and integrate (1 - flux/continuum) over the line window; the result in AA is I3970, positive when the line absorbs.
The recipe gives 7.00 AA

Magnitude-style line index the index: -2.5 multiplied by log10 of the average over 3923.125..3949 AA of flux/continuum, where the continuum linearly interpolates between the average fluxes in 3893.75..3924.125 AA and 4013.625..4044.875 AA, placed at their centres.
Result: 0.45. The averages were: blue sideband 9.34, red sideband 13.3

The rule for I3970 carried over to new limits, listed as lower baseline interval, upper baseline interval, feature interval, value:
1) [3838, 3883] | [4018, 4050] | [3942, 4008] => 7.9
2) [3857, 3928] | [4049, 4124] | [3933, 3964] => 5.3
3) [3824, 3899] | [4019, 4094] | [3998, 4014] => -2.3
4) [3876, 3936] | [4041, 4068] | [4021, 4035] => -1.3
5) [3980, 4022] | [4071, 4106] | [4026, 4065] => 0.7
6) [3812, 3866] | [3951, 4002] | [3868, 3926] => -3.4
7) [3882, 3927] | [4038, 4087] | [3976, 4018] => -4.5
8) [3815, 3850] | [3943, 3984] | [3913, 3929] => -3.0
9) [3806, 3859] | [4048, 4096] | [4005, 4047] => -4.7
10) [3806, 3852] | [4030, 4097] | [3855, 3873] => 0.4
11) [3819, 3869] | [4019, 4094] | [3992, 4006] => -1.8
